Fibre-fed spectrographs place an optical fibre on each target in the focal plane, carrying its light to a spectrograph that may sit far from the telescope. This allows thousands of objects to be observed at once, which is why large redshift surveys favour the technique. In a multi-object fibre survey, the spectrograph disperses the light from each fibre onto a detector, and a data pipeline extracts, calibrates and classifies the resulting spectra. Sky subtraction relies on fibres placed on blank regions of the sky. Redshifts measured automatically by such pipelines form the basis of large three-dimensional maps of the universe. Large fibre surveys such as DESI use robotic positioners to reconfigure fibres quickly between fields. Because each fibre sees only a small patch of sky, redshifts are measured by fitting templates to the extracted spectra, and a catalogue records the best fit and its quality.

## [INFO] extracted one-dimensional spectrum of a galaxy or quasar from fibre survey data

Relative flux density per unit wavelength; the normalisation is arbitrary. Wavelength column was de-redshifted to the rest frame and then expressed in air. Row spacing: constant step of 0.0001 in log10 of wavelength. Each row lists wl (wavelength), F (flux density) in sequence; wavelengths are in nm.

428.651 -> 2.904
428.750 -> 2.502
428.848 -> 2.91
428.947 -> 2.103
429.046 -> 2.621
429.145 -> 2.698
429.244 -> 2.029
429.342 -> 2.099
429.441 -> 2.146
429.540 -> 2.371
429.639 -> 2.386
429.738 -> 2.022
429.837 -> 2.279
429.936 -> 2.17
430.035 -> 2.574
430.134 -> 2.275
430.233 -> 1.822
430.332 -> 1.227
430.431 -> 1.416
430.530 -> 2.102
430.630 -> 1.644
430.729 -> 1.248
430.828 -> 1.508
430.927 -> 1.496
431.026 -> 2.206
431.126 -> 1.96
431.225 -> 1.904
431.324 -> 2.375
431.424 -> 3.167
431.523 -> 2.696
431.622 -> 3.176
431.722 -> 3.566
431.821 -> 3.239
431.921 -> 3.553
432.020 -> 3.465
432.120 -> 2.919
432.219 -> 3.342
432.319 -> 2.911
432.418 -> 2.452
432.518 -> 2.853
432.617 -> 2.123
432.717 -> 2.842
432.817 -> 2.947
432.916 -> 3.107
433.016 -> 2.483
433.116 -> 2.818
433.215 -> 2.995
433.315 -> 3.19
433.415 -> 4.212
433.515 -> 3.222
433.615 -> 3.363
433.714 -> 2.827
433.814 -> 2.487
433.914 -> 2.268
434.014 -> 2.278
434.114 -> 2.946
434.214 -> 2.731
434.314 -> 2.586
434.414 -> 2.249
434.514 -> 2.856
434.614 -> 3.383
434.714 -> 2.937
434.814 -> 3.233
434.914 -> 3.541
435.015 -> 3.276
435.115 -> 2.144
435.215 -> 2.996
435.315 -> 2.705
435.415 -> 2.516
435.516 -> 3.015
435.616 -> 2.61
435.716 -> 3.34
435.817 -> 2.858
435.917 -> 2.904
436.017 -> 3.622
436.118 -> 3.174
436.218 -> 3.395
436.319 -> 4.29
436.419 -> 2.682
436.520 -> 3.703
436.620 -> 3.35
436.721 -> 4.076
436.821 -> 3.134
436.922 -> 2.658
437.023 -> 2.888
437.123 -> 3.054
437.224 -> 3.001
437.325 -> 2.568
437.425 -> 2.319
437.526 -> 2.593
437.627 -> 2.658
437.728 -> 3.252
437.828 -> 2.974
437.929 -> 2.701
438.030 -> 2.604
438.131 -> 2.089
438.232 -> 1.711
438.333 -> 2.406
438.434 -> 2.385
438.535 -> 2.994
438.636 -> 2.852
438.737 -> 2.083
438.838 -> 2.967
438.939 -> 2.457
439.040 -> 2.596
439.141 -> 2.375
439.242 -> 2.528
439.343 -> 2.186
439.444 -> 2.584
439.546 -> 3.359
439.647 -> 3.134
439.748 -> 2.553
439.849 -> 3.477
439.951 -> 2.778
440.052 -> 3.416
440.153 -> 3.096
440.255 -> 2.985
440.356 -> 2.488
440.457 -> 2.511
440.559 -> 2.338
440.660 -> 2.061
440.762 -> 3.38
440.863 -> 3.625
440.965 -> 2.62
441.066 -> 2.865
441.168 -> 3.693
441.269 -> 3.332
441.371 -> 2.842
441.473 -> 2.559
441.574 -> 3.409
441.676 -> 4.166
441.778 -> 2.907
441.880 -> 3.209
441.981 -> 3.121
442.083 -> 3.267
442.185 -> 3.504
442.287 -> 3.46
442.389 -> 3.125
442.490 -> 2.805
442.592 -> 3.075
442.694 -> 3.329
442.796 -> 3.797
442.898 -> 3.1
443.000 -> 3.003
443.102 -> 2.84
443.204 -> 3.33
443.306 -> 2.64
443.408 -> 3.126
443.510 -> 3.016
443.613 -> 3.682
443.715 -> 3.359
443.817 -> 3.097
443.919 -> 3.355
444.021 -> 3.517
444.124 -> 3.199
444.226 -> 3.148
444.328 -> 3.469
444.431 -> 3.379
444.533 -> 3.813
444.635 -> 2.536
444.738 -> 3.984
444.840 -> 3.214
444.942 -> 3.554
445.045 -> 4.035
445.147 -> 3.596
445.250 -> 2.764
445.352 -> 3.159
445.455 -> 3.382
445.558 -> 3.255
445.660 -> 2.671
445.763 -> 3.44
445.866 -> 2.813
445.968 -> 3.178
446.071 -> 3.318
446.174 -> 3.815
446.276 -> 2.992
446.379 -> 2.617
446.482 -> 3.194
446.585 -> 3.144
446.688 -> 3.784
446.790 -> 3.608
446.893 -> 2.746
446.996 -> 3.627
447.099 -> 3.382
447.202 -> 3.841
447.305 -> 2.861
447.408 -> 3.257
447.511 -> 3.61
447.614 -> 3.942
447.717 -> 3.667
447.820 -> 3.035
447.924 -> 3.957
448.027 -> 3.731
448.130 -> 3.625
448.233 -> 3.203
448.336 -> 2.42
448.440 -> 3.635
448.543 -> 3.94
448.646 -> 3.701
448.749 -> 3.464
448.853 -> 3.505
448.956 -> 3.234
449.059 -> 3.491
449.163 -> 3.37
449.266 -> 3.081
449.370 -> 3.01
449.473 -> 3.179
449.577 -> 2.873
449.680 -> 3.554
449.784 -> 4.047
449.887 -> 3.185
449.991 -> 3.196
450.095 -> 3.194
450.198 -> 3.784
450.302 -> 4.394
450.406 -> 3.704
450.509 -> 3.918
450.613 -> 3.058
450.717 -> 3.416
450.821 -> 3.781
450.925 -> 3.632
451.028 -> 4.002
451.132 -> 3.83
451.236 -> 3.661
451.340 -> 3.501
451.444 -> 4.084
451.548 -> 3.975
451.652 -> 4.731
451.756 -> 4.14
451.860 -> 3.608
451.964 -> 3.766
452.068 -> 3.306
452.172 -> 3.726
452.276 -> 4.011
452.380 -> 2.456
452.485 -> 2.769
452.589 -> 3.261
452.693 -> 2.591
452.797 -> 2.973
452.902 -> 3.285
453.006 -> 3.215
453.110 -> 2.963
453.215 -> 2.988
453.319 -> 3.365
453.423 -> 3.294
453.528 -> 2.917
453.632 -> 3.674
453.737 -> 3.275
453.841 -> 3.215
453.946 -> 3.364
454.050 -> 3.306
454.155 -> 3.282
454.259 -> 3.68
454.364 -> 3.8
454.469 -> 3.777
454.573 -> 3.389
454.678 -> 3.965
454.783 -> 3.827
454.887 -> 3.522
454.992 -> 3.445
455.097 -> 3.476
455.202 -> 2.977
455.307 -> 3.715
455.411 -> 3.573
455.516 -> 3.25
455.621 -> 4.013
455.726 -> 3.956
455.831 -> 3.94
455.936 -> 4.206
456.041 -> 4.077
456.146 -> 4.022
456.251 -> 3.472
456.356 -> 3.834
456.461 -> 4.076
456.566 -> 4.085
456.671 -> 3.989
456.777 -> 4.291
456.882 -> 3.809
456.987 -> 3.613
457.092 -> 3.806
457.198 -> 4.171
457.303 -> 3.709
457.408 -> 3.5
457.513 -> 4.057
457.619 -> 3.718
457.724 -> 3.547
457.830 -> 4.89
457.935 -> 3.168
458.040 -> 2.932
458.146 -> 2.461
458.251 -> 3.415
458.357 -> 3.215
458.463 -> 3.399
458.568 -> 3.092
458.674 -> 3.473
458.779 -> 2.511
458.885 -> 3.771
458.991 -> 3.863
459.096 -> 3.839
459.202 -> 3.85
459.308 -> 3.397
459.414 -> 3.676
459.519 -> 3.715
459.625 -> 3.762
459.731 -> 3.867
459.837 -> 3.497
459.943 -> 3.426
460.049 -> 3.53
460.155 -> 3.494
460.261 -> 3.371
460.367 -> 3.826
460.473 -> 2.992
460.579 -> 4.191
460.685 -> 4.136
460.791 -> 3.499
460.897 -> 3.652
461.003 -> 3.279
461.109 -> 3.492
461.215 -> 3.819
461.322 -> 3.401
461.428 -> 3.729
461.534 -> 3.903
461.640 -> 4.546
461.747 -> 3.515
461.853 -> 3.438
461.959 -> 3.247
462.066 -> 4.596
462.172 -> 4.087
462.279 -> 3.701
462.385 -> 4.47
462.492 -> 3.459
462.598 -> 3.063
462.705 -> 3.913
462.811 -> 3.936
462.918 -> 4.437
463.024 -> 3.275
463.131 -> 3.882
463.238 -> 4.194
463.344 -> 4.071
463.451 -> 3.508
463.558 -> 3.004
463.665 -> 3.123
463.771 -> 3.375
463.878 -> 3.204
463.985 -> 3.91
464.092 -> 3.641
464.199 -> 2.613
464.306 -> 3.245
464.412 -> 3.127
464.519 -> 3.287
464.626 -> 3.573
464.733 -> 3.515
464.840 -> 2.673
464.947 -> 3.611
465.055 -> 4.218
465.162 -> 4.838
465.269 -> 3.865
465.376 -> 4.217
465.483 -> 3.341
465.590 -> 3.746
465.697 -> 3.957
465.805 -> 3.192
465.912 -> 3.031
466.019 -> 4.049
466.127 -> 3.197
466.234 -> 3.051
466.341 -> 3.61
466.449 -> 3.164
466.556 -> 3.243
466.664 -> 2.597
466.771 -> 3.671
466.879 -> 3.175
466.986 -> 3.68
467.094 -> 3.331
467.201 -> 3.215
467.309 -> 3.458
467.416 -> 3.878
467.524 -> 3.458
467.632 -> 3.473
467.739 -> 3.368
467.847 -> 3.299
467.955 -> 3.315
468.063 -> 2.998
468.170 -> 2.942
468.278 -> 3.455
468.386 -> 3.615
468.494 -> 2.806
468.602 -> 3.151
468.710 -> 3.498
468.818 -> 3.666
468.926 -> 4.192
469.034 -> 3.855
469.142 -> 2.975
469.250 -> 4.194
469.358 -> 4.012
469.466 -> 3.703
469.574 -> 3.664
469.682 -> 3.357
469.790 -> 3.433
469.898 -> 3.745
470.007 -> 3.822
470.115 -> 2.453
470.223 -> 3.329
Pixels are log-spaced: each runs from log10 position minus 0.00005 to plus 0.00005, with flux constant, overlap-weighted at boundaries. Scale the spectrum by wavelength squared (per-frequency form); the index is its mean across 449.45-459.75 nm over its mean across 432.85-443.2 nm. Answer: 1.31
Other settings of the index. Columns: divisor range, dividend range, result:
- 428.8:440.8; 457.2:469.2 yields 1.48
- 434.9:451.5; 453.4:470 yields 1.22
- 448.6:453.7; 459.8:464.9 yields 1.09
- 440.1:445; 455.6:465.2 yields 1.25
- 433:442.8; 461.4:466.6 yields 1.38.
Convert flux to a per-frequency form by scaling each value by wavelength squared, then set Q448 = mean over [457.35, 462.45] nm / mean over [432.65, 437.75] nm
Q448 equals 1.4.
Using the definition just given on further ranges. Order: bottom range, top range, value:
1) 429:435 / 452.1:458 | 1.53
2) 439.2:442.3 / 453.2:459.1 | 1.28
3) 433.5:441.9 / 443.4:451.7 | 1.24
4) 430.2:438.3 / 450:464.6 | 1.44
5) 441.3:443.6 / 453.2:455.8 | 1.16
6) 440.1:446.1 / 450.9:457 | 1.19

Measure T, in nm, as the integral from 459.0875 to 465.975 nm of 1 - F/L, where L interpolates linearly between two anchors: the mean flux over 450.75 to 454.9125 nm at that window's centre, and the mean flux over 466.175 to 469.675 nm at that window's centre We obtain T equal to -0.38 nm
